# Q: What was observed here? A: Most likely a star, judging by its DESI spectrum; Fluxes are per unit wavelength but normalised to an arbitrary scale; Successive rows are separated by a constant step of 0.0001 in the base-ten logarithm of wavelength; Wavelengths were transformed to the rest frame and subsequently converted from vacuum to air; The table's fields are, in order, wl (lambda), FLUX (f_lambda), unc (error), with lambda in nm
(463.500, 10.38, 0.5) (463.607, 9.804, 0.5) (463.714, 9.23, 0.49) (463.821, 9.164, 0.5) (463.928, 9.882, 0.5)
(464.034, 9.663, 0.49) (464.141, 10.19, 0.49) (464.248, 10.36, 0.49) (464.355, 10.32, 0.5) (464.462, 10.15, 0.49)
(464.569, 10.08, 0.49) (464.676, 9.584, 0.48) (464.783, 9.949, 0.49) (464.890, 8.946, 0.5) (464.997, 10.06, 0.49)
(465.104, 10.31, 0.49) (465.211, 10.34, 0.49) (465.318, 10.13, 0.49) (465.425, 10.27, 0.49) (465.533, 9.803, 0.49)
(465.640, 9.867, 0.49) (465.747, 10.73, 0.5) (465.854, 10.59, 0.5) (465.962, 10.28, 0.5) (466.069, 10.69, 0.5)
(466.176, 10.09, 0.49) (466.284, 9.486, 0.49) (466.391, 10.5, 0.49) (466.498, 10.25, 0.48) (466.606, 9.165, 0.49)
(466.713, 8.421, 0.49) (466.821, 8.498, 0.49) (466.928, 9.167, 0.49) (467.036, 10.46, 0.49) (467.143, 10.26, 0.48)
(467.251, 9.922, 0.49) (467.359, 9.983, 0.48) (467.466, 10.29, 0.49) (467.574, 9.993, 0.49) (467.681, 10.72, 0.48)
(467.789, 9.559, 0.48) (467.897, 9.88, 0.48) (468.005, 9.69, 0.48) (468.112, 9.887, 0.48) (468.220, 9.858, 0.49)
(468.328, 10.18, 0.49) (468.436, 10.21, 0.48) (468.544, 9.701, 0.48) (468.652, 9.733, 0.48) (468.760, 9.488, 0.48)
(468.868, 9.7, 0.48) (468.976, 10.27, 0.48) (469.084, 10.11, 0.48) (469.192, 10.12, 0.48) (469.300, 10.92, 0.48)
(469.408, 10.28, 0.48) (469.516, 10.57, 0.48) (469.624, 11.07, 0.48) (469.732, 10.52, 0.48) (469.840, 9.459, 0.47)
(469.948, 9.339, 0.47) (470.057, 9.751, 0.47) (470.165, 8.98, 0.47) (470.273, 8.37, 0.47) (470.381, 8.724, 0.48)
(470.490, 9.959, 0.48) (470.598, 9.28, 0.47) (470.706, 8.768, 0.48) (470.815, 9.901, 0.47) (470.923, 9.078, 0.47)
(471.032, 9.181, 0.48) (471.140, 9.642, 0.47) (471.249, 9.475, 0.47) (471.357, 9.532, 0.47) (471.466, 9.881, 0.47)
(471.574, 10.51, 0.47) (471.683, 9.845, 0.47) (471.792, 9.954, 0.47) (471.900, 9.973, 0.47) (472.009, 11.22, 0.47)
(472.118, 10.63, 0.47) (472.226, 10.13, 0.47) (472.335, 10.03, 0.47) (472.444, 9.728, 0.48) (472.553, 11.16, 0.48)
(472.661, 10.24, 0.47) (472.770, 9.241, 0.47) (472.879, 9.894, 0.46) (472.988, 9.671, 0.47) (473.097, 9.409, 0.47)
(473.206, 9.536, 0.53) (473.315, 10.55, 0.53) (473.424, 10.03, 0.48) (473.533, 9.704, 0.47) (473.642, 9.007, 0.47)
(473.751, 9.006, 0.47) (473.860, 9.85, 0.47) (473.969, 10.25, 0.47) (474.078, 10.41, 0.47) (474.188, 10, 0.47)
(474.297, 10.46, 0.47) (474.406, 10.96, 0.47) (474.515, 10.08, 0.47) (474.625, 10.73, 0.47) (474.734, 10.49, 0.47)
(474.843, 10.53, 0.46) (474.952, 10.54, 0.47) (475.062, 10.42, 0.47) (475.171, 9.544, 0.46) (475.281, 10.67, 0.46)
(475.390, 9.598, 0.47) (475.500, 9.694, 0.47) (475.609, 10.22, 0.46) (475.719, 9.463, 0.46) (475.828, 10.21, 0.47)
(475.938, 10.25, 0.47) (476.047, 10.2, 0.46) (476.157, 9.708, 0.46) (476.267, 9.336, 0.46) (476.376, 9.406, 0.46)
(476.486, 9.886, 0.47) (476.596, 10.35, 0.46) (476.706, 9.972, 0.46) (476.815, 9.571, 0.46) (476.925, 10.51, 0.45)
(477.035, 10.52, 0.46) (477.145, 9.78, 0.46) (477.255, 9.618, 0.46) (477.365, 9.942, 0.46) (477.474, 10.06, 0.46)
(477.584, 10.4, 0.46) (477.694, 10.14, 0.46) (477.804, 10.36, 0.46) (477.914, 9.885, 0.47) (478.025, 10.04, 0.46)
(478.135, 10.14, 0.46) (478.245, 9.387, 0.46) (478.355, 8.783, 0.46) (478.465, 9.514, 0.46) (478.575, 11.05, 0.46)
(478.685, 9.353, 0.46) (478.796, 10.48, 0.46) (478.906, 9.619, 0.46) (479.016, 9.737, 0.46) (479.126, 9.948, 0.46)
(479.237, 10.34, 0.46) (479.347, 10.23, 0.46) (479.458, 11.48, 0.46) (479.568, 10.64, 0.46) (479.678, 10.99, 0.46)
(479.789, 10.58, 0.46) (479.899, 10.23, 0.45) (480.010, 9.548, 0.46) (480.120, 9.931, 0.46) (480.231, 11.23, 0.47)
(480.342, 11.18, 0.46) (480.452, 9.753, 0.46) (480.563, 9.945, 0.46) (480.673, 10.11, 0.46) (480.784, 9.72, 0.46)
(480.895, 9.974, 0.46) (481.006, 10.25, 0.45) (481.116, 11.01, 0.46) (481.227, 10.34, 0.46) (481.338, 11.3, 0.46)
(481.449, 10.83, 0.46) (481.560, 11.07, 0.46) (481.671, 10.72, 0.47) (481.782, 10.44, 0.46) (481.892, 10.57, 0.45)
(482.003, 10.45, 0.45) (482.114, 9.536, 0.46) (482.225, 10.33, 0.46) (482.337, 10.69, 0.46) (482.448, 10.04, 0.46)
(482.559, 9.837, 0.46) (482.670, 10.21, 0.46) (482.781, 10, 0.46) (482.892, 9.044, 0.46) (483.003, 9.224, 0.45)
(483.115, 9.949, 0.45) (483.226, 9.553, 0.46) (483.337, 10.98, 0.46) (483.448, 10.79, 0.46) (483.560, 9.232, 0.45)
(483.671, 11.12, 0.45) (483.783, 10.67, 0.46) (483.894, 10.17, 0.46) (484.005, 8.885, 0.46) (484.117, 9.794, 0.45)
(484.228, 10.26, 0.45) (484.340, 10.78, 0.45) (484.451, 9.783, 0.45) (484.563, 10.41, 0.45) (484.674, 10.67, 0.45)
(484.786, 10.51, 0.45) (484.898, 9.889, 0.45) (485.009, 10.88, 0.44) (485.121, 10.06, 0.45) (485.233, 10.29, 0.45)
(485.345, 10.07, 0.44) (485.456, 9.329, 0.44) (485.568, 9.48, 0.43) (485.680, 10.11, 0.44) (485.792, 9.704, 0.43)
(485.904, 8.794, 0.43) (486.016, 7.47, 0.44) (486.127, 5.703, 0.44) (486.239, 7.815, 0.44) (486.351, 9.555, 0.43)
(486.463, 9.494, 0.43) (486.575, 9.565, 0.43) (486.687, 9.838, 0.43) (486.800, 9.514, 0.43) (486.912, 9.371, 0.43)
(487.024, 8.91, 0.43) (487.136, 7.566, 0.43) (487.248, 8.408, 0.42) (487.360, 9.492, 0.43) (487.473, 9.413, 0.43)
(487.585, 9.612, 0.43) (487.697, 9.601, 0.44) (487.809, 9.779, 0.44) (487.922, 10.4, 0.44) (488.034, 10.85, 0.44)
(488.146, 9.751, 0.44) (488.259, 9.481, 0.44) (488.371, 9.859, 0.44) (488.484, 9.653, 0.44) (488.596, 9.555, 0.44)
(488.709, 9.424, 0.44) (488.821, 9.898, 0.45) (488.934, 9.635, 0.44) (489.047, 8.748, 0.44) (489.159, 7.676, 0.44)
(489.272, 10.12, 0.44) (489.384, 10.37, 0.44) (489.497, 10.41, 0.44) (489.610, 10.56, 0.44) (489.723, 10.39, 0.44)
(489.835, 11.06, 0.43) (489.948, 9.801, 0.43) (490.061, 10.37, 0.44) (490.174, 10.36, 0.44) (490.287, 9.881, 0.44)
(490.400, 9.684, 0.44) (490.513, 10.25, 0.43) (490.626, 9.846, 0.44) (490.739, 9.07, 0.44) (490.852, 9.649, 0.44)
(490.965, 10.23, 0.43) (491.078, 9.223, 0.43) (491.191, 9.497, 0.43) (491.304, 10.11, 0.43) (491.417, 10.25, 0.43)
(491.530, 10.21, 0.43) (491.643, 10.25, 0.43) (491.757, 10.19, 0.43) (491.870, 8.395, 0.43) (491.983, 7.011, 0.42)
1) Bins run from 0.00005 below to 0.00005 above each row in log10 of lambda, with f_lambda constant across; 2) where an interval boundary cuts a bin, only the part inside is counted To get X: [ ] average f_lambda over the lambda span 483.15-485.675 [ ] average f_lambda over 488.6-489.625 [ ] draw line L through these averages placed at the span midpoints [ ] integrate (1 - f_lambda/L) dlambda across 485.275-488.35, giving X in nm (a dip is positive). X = 0.198 nm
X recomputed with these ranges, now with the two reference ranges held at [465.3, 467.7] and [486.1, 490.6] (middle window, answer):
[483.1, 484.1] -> -0.050 nm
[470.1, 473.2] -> 0.046 nm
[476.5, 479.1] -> -0.053 nm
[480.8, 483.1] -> -0.140 nm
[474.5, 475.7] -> -0.049 nm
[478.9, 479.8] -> -0.064 nm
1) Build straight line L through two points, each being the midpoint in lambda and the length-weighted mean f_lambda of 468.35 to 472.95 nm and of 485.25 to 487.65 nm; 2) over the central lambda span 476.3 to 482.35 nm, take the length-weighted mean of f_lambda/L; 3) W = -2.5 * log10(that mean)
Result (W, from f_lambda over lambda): -0.09 mag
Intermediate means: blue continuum 9.87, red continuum 9.03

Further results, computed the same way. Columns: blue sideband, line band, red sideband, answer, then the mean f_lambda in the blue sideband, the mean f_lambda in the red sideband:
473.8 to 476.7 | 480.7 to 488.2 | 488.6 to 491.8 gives 0.01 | 10.1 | 9.89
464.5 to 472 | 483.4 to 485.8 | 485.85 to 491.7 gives -0.06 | 9.87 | 9.55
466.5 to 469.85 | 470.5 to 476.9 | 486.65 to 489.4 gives -0.02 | 9.95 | 9.46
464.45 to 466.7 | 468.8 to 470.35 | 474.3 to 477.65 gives 0.01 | 10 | 10.1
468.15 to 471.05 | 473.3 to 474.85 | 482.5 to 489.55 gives -0.04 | 9.77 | 9.64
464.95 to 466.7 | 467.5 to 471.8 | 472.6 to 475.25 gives 0.03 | 10.1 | 10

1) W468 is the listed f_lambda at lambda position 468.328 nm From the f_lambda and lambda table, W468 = 10.18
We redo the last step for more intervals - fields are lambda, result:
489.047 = 8.748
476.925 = 10.51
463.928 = 9.882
